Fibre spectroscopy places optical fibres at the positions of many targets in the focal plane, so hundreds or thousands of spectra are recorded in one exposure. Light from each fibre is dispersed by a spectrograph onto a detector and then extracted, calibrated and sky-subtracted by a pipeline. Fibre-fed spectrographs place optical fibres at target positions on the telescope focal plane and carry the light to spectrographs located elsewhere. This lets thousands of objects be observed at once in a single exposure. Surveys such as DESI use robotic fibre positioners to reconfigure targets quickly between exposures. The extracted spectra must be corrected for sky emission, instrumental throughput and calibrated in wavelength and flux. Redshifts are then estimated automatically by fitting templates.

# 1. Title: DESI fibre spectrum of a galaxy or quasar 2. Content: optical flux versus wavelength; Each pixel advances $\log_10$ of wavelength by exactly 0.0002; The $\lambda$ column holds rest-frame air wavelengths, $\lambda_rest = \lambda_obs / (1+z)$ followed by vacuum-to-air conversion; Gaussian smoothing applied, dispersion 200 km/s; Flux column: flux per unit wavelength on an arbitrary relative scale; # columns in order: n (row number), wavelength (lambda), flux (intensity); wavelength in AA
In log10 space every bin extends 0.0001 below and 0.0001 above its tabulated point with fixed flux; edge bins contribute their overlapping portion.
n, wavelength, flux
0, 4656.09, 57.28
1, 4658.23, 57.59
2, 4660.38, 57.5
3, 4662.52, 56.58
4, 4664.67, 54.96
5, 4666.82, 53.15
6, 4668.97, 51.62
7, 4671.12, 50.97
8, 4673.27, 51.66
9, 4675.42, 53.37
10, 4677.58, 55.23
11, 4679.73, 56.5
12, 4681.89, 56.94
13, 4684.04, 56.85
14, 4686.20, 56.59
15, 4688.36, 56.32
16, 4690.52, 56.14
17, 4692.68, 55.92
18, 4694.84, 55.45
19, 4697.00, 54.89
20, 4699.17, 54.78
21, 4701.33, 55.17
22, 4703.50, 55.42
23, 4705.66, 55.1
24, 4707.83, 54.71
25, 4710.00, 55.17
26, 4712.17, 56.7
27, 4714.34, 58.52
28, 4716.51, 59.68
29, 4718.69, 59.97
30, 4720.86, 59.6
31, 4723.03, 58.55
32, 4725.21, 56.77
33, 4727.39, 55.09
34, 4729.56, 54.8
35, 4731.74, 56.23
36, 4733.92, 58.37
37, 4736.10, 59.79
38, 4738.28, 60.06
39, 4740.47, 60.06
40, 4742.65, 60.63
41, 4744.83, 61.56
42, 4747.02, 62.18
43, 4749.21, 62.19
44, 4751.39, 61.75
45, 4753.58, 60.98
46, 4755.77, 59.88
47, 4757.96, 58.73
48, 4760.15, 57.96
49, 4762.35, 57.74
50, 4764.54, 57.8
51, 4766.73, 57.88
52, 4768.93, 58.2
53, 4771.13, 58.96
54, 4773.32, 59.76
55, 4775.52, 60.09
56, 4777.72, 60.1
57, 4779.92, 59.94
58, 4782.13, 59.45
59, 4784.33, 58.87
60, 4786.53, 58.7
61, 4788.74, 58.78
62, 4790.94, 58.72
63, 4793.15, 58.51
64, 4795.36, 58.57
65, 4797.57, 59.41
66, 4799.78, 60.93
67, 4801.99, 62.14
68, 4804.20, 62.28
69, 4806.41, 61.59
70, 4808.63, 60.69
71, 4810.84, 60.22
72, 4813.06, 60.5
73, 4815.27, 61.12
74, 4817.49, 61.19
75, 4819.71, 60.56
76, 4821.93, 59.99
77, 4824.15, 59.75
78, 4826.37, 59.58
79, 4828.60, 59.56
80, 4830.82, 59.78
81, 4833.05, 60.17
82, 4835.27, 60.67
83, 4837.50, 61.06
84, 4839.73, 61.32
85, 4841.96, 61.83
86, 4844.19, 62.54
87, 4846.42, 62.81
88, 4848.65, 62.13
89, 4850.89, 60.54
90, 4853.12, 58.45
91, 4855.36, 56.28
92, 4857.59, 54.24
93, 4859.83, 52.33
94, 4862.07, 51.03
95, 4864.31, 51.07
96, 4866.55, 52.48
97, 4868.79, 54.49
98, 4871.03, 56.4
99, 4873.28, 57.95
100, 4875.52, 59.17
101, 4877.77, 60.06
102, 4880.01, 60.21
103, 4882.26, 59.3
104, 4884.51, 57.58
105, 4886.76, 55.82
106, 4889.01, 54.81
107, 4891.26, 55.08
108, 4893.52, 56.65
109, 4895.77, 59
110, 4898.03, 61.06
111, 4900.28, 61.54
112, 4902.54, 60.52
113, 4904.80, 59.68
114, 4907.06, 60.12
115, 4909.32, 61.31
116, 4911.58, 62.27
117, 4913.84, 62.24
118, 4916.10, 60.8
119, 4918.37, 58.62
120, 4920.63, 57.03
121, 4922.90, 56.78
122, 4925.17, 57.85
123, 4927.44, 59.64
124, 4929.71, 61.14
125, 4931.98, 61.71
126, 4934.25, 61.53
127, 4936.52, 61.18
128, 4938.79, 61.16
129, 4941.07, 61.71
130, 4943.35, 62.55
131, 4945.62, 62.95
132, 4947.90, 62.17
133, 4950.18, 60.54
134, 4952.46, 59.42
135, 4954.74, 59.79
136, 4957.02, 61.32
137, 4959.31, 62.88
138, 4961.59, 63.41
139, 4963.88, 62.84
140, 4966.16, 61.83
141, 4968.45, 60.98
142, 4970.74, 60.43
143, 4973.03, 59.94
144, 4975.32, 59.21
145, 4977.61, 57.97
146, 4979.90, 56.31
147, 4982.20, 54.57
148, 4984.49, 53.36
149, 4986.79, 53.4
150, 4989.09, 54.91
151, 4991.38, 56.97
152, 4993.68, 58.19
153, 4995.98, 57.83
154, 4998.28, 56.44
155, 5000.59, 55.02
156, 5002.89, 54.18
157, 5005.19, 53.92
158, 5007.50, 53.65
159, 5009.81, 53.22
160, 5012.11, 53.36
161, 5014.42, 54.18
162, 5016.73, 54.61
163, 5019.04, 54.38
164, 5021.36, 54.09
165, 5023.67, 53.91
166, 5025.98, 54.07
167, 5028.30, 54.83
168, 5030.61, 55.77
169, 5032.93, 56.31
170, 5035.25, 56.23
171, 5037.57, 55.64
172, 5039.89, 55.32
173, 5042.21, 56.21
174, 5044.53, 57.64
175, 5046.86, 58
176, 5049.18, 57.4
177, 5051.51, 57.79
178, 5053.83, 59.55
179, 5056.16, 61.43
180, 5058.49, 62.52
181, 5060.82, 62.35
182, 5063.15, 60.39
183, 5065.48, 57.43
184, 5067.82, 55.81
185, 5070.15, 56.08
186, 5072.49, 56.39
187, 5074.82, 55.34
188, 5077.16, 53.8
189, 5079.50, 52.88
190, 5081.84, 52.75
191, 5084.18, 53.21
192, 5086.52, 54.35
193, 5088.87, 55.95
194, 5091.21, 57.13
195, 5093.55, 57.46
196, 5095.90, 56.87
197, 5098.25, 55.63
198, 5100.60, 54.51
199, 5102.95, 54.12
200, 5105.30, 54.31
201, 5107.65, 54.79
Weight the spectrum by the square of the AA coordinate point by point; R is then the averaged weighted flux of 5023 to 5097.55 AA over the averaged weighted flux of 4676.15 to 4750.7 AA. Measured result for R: 1.14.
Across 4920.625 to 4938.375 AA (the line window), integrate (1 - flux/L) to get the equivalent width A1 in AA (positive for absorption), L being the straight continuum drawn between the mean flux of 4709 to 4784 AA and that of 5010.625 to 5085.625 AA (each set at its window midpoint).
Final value -0.8 AA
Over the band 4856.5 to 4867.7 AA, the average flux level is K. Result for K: 52.2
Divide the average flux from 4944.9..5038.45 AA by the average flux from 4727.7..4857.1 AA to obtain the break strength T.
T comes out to 0.95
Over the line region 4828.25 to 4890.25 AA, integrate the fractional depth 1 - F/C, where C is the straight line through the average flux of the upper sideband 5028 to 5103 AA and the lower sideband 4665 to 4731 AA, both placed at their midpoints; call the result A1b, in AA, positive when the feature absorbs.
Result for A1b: -2.0 AA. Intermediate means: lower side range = 55.7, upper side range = 56.6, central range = 58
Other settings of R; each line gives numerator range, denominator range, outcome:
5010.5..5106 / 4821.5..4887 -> 1.05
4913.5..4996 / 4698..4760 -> 1.12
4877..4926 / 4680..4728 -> 1.13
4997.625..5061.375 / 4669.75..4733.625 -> 1.15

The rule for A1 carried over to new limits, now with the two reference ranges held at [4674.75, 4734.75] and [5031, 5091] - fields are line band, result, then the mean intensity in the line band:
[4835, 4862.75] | -1.16 AA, 58.9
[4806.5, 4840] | -2.30 AA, 60.4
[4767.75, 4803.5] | -1.89 AA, 59.5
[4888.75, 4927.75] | -1.80 AA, 59.2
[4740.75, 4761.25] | -1.52 AA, 60.6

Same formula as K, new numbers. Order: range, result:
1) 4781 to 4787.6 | 59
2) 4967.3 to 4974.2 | 60.4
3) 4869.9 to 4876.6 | 57.8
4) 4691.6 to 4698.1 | 55.4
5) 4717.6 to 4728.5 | 58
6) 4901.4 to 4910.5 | 60.4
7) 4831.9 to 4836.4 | 60.4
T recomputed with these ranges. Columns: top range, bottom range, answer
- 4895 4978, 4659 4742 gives 1.08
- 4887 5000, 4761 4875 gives 1.01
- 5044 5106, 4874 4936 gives 0.96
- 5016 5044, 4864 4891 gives 0.97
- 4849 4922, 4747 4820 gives 0.97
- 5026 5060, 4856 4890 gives 1.03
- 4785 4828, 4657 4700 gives 1.09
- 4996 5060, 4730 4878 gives 0.95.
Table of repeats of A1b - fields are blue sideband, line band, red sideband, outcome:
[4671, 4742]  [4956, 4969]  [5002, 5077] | -1.4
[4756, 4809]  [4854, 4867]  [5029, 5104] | 1.2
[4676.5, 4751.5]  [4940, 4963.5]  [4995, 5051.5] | -2.5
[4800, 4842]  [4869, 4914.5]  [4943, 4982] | 1.3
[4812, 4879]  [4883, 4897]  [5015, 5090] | 0.4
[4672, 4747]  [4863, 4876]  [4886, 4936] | 0.9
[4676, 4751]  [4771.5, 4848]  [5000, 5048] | -4.9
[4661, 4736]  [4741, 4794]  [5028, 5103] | -3.3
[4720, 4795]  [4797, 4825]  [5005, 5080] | -1.1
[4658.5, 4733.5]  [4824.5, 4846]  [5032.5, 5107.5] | -1.8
